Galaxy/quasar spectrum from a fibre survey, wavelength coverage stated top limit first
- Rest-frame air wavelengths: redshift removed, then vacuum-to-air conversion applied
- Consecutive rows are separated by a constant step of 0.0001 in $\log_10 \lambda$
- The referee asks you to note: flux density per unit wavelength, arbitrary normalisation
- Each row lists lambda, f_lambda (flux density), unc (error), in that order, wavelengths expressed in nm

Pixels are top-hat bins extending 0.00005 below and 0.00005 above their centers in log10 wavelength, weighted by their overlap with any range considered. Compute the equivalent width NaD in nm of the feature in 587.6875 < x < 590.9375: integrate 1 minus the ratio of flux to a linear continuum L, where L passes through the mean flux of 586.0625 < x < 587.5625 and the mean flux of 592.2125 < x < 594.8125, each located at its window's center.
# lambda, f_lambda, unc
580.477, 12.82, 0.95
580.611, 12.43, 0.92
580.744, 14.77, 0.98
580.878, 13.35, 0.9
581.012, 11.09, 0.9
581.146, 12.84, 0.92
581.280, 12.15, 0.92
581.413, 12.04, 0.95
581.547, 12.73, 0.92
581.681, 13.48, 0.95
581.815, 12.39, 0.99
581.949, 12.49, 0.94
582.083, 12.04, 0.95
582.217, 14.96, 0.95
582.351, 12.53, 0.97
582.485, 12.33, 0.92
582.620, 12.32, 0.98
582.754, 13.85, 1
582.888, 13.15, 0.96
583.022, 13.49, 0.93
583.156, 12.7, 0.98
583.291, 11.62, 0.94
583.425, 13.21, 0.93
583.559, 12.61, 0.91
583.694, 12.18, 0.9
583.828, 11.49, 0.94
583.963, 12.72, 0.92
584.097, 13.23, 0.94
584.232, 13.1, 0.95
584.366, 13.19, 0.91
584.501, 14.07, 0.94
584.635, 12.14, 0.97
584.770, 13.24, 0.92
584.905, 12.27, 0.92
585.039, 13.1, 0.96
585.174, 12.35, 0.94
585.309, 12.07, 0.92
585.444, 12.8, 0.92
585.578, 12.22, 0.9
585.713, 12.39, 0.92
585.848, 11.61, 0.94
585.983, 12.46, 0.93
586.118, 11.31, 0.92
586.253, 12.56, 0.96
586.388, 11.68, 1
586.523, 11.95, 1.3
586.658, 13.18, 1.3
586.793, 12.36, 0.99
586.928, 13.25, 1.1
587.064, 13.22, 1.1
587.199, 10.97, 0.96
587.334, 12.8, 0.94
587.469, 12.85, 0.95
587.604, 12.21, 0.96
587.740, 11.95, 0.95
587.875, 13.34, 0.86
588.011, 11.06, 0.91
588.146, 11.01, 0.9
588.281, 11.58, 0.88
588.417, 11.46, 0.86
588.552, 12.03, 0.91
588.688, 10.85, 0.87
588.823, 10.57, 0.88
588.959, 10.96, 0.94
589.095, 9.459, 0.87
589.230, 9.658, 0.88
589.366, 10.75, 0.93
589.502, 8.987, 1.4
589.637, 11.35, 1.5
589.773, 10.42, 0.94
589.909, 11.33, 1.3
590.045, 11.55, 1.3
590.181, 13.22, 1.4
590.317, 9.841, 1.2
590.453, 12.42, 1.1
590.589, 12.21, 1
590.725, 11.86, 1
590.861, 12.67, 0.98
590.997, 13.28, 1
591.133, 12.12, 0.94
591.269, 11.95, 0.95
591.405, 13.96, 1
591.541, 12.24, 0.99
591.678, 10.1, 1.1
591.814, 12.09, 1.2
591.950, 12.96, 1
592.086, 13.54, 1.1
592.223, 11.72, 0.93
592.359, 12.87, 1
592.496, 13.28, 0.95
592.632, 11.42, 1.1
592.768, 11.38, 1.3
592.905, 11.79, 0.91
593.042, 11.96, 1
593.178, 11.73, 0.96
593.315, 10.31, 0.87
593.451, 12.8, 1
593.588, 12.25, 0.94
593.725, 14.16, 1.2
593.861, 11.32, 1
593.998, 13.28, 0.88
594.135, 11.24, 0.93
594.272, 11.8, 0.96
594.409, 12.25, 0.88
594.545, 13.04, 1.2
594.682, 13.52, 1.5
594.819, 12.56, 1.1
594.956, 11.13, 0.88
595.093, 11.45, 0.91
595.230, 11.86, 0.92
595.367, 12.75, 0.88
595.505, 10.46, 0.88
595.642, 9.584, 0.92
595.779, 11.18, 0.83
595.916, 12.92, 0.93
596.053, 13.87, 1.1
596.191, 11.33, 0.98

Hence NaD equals 0.278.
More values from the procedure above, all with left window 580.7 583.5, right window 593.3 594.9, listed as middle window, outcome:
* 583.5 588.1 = 0.087 nm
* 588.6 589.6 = 0.187 nm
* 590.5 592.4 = 0.020 nm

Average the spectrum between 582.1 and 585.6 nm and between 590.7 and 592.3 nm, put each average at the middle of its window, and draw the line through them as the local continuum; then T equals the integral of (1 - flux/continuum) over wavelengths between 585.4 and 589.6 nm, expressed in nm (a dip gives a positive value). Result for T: 0.30 nm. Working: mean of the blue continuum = 12.8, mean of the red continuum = 12.4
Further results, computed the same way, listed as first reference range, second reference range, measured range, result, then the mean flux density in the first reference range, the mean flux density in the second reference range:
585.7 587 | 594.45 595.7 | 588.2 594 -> 0.14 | 12.3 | 11.8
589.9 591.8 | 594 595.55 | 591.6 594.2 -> -0.01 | 12.1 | 12.1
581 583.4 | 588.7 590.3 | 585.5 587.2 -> -0.10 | 12.7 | 10.7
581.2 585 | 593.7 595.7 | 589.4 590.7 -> 0.11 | 12.8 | 12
